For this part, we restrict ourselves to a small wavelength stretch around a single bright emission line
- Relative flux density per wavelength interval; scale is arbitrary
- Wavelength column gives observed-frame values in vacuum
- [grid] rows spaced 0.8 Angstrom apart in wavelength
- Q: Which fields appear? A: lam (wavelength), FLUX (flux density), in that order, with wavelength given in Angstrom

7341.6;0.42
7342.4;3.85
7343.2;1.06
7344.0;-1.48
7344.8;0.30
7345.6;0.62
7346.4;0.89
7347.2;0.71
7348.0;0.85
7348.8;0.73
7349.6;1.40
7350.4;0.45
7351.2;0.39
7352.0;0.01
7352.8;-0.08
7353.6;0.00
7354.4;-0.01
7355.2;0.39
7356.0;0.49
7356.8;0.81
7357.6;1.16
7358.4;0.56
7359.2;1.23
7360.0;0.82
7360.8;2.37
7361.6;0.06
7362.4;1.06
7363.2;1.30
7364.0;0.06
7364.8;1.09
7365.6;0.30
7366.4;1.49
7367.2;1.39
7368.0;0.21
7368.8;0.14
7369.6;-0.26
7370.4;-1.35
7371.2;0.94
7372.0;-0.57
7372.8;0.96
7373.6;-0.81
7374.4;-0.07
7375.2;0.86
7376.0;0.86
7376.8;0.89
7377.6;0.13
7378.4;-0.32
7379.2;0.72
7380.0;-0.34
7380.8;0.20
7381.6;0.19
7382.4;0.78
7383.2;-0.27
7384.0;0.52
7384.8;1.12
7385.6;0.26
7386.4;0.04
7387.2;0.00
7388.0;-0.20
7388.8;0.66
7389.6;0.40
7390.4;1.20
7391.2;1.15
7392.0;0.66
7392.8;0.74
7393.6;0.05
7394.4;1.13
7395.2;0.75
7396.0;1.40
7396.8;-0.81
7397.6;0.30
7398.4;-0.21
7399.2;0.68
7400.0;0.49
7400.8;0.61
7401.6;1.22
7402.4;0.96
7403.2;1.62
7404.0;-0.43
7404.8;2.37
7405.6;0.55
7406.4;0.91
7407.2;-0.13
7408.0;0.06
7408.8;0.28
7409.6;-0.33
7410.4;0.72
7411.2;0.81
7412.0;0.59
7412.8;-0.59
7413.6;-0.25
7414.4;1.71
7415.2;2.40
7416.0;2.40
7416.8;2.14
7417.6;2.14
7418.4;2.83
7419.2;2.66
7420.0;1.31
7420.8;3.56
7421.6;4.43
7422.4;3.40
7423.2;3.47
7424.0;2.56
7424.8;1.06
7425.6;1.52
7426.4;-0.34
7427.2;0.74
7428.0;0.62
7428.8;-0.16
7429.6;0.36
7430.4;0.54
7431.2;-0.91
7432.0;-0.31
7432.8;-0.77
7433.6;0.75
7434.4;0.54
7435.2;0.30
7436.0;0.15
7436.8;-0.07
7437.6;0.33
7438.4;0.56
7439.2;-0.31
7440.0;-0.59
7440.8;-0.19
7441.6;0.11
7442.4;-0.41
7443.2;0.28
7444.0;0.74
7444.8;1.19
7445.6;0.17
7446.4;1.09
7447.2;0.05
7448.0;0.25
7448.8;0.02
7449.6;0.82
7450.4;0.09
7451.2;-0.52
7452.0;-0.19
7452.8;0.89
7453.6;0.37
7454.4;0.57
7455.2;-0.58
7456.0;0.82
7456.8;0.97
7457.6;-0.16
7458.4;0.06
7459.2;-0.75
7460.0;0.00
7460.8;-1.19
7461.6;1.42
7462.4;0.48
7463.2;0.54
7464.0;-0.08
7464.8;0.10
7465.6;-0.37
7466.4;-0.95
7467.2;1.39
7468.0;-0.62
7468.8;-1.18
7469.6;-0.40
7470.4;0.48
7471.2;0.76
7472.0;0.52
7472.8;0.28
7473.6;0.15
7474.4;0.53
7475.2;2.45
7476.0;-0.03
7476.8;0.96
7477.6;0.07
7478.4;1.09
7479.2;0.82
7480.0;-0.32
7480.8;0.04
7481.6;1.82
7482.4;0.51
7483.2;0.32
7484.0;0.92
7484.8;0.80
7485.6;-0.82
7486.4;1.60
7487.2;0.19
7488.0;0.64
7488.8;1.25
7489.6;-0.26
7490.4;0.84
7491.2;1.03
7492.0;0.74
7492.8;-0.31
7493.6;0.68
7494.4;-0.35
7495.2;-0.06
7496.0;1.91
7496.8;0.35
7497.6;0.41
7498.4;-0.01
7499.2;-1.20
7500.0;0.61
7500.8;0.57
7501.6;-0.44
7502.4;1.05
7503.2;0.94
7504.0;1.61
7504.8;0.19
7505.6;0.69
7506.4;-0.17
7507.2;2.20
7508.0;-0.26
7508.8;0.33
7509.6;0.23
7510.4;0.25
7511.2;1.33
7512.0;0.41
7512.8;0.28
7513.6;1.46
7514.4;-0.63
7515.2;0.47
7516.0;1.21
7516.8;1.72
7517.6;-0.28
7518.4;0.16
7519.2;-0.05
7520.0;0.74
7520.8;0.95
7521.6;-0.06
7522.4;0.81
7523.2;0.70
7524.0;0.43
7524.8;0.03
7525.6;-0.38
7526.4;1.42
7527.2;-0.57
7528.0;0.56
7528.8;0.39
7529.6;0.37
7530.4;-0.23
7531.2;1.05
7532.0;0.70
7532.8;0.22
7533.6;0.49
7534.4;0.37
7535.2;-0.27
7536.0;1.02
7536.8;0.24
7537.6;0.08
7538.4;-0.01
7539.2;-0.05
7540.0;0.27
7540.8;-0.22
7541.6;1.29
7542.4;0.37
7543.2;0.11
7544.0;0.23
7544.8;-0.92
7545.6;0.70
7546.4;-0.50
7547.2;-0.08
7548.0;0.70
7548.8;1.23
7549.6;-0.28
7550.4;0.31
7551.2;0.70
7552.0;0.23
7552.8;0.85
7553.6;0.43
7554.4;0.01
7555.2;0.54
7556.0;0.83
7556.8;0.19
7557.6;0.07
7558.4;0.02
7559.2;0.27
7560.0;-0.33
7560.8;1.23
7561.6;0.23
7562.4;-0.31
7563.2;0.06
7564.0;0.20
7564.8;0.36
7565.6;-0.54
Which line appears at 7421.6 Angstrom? [O II]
